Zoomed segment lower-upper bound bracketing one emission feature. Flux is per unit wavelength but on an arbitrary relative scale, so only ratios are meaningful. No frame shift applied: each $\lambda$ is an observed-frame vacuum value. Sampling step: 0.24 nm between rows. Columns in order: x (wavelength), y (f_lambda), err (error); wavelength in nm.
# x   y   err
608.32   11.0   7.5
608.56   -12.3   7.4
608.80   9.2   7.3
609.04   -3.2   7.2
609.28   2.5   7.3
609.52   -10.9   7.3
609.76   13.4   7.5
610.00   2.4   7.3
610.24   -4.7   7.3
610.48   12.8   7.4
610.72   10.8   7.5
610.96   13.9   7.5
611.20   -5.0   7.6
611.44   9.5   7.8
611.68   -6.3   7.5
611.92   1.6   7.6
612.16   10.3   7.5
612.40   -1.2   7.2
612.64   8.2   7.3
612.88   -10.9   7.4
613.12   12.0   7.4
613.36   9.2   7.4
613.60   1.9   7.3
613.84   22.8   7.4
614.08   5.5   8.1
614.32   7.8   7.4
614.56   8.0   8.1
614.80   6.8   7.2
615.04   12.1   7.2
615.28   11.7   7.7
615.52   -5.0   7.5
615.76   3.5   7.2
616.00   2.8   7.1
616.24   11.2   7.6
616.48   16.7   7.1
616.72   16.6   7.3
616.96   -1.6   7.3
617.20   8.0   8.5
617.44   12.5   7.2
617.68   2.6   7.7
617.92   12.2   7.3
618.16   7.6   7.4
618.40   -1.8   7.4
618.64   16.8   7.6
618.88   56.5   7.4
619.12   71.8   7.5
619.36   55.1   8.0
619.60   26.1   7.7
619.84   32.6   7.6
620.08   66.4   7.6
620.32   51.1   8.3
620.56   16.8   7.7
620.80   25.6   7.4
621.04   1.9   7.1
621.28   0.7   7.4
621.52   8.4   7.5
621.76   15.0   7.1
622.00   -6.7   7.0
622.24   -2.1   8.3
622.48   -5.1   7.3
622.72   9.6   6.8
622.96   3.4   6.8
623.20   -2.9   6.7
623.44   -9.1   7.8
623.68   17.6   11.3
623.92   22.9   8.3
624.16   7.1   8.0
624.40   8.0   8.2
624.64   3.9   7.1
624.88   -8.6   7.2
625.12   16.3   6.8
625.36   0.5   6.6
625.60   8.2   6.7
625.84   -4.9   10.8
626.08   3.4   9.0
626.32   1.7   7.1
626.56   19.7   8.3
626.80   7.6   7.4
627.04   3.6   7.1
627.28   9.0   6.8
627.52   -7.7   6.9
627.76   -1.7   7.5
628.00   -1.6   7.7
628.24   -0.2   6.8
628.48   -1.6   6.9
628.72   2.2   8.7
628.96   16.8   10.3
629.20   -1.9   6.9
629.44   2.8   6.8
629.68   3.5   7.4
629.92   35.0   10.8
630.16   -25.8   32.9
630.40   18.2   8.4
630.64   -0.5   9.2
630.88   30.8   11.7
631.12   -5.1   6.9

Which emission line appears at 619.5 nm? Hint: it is C IV 1549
